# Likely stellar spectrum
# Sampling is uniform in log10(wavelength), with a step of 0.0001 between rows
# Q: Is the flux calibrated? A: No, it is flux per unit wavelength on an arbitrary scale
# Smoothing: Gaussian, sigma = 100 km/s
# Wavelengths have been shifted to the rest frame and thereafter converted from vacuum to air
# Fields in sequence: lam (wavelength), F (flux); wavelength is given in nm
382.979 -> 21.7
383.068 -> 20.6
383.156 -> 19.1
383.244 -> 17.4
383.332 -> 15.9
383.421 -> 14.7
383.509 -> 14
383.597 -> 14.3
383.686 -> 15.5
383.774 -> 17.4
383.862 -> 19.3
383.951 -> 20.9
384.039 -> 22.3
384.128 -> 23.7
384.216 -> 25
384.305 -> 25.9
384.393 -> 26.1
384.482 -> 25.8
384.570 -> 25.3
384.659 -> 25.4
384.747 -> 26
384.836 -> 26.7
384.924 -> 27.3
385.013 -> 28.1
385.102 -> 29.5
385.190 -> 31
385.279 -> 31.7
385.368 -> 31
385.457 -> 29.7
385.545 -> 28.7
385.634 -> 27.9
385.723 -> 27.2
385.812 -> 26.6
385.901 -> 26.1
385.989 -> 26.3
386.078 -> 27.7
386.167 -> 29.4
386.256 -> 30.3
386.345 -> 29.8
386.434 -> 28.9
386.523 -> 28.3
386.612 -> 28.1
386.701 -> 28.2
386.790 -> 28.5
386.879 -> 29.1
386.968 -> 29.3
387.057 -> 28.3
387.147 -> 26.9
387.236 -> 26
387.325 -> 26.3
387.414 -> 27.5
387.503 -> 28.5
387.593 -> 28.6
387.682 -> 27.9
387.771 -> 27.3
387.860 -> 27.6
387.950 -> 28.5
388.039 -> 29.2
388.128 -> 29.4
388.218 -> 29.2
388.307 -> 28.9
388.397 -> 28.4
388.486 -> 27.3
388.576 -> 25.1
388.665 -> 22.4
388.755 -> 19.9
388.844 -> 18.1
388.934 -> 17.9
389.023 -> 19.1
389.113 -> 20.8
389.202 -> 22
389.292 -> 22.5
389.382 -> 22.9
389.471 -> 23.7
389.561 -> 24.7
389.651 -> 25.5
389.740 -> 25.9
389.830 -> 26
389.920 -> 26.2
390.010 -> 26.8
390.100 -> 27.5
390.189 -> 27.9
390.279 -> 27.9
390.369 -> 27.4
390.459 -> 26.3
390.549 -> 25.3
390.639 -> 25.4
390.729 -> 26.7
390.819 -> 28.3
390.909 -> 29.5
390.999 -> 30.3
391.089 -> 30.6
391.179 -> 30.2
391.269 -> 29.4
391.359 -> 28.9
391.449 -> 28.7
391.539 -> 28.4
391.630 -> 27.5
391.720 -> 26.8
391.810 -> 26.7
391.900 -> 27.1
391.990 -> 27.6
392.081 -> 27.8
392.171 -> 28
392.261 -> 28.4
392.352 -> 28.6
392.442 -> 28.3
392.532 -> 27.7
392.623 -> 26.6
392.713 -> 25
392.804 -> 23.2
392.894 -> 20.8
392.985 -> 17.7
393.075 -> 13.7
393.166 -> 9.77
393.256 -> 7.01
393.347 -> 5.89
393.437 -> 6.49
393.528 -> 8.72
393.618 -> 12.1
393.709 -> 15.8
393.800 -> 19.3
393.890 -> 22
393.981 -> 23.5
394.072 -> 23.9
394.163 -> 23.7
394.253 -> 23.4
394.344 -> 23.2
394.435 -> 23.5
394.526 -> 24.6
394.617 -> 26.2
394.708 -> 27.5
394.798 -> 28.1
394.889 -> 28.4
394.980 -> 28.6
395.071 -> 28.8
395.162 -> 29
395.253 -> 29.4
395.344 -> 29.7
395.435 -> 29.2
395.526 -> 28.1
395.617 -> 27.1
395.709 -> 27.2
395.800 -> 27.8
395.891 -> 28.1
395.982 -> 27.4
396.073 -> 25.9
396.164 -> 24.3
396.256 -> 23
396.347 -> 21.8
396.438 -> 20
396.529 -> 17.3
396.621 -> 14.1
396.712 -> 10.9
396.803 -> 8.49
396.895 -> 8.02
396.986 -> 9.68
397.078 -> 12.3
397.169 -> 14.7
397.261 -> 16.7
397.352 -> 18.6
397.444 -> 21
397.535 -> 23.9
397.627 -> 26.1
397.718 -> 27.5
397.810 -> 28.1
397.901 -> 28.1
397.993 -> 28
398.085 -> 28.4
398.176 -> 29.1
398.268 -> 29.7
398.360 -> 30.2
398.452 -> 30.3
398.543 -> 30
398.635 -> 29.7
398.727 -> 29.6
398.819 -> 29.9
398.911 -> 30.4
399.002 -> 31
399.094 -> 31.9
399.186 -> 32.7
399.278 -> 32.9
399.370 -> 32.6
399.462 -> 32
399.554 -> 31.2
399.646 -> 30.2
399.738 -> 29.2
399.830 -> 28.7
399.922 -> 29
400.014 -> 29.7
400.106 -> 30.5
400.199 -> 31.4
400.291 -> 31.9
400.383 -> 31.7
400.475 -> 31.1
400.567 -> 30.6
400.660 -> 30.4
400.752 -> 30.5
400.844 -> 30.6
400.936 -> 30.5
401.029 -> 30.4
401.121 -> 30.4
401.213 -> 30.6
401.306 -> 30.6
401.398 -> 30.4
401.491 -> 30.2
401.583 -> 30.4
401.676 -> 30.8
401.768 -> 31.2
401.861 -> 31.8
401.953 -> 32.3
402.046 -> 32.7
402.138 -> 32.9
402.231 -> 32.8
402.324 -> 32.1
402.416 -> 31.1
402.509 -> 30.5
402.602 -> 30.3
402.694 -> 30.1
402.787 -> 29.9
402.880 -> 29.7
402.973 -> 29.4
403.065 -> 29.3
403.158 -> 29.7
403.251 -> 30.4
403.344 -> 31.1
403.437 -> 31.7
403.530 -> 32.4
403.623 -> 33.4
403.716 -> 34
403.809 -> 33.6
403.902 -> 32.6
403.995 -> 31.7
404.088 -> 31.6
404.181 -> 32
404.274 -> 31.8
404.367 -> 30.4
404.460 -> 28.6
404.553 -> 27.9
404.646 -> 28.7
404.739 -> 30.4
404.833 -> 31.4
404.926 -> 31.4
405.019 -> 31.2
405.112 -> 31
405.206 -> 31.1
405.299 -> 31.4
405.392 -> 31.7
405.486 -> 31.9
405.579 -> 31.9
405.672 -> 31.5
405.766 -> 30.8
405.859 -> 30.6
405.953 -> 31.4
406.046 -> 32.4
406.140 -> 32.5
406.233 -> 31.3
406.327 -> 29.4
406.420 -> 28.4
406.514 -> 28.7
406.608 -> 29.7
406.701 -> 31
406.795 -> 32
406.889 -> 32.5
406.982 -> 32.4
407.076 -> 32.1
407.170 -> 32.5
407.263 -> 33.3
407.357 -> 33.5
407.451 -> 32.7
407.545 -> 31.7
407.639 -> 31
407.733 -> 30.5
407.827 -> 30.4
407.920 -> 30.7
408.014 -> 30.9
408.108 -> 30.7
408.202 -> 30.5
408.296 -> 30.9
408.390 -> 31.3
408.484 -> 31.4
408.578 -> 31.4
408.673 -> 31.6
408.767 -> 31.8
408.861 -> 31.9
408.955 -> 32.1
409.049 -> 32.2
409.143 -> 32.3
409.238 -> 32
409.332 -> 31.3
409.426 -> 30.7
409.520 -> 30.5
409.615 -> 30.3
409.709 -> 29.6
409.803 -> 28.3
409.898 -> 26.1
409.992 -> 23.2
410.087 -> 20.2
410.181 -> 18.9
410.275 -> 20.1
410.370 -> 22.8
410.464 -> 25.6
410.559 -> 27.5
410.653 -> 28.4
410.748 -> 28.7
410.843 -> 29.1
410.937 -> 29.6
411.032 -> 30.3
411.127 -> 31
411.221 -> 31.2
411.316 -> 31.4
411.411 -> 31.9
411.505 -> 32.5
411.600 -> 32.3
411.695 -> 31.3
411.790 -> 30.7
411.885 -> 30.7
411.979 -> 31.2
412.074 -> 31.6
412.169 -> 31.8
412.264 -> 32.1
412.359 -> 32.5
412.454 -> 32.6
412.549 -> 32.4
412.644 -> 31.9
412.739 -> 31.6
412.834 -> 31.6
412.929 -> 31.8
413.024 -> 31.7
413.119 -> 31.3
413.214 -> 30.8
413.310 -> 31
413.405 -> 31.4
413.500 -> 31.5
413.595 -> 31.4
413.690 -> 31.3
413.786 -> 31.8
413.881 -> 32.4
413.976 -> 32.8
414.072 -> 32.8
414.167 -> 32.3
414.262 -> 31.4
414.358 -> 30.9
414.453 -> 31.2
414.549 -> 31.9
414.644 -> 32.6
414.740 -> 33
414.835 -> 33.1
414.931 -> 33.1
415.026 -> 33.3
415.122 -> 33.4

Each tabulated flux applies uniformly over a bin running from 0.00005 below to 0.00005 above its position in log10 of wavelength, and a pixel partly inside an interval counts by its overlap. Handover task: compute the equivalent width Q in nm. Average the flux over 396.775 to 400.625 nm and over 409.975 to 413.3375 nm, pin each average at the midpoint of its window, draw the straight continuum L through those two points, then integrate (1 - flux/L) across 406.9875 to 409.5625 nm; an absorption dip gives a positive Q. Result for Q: -0.24 nm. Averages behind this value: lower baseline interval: 26.9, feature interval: 31.6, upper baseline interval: 29.6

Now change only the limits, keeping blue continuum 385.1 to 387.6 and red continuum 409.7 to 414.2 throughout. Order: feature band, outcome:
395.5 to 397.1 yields 0.49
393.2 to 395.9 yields 0.57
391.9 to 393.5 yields 0.45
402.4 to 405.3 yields -0.15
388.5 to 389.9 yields 0.29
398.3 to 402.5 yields -0.24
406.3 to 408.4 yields -0.11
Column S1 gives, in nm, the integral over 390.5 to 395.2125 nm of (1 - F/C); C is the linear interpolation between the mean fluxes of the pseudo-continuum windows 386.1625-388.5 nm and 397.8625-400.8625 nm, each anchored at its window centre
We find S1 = 0.87 nm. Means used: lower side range 28.4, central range 23.9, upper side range 30.4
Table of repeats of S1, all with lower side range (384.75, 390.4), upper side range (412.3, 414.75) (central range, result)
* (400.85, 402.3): -0.08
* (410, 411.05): 0.20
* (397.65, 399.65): -0.08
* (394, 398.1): 0.74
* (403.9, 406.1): -0.06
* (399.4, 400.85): -0.07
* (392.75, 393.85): 0.57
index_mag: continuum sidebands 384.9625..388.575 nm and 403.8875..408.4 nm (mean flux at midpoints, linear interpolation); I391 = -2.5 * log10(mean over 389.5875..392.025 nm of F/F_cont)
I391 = 0.05 mag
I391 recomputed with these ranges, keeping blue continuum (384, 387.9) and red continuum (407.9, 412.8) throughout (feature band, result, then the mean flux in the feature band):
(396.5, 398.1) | 0.457 mag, 18.8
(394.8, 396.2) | 0.021 mag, 28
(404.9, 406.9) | -0.057 mag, 31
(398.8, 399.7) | -0.096 mag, 31.5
